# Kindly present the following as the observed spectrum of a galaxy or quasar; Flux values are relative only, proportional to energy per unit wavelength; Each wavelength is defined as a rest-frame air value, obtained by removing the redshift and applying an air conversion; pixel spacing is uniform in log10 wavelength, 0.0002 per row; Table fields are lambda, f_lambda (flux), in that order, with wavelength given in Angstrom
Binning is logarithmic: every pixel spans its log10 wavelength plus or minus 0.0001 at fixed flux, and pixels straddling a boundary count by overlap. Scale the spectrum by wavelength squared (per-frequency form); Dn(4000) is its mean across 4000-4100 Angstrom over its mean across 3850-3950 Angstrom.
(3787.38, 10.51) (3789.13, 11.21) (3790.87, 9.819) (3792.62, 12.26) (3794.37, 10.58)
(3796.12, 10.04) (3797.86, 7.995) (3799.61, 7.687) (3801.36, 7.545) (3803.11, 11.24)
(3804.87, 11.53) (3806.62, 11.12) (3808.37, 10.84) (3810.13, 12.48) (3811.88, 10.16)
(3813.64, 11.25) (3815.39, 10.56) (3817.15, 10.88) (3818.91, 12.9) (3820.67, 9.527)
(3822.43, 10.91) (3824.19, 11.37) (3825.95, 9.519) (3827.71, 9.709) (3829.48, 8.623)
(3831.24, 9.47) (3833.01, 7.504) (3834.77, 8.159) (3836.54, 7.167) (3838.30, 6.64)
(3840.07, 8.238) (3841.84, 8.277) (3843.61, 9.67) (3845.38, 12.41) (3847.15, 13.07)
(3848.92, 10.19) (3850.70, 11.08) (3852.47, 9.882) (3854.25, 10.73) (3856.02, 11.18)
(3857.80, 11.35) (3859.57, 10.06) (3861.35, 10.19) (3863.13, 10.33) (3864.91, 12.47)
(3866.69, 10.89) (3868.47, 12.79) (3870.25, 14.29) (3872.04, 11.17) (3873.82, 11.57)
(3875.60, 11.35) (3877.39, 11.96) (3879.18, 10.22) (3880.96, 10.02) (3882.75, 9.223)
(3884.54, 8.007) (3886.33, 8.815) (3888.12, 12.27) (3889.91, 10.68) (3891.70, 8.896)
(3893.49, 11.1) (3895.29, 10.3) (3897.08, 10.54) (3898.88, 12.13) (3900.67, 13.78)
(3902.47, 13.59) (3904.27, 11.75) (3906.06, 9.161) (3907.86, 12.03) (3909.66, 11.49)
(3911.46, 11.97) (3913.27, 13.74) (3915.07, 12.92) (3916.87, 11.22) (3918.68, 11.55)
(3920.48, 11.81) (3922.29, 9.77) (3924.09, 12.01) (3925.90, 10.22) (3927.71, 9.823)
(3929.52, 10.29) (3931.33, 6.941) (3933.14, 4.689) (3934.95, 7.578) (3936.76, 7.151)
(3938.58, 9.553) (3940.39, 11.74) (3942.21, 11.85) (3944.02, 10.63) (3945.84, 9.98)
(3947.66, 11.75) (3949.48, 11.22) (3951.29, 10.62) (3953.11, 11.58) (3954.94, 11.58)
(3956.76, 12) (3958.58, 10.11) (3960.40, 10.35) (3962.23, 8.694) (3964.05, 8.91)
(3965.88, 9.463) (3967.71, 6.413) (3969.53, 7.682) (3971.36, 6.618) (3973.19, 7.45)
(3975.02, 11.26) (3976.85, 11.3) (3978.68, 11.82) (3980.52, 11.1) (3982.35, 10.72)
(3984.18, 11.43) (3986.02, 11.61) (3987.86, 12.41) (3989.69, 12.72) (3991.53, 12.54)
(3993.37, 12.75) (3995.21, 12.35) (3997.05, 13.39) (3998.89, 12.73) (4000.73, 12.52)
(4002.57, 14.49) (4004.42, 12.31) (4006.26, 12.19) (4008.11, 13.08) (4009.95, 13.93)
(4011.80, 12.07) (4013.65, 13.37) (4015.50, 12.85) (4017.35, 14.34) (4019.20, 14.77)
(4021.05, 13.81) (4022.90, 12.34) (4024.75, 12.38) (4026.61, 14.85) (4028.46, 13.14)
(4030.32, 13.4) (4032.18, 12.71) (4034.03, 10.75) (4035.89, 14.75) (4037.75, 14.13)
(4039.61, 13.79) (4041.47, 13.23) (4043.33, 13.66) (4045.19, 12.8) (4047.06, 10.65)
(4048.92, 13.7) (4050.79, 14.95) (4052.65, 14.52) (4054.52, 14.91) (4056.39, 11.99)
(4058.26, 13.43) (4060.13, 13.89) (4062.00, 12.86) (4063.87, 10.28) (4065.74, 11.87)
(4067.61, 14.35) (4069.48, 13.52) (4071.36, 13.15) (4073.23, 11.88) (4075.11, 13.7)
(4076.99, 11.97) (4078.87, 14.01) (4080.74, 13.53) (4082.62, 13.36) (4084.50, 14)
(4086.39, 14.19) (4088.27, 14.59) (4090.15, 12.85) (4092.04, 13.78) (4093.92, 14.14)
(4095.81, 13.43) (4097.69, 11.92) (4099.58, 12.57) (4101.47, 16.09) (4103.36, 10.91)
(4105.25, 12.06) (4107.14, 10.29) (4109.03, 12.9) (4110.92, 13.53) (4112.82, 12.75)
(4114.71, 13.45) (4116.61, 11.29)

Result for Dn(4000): 1.3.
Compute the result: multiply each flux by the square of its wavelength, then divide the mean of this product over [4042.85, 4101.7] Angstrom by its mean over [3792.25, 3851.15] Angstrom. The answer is 1.5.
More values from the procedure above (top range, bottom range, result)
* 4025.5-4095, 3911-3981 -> 1.40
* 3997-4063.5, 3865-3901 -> 1.30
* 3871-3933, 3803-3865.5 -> 1.10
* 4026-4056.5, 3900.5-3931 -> 1.25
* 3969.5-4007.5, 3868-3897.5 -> 1.14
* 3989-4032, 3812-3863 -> 1.43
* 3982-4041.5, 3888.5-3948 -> 1.27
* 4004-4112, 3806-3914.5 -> 1.36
